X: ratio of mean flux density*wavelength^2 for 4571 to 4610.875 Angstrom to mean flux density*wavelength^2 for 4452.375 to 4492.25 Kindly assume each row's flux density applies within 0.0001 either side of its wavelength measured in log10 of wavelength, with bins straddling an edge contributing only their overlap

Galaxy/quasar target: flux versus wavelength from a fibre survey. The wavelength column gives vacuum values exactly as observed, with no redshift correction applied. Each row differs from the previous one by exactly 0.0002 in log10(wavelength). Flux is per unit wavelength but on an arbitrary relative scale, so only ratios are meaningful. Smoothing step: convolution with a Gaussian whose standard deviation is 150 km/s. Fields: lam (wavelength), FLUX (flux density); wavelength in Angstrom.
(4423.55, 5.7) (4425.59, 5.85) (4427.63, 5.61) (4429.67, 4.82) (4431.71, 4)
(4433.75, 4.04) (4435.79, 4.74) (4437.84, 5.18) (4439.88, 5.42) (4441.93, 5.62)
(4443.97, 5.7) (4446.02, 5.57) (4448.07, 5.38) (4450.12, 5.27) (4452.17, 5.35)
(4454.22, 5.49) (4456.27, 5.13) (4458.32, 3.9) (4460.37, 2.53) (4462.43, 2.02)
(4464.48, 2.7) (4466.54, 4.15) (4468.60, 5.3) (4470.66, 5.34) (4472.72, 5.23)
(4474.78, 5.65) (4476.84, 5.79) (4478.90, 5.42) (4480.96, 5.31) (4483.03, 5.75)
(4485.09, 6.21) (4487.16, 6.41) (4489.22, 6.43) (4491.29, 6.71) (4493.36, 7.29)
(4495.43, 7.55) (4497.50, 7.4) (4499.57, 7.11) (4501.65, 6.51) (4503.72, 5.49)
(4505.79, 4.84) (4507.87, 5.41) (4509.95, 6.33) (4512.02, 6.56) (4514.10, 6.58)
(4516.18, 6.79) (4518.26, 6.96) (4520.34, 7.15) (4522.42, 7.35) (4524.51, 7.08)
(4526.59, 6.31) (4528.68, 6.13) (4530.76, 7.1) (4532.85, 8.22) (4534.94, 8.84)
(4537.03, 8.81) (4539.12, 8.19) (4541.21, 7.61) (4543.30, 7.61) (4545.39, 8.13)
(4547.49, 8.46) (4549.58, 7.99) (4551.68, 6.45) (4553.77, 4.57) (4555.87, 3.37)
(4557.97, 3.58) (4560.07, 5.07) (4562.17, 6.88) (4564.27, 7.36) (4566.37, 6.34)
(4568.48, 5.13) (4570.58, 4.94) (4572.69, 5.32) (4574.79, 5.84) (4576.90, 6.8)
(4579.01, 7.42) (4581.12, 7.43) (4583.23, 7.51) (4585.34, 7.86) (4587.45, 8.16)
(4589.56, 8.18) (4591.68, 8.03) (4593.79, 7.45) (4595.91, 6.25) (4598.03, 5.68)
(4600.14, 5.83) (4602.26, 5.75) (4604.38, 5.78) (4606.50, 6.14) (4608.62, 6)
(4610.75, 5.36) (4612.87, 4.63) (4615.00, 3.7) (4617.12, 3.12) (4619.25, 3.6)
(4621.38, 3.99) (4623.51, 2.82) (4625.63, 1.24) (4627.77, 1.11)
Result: 1.4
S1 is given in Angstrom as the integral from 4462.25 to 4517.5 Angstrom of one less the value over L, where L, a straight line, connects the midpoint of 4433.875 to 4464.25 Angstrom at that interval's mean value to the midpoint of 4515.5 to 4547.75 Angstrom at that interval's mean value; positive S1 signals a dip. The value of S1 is 2.6 Angstrom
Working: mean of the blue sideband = 4.73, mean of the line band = 5.86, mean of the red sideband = 7.53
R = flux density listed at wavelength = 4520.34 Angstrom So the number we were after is 7.15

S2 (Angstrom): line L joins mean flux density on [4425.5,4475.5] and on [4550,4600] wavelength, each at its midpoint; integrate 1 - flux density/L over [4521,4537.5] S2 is -4.7 Angstrom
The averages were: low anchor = 4.77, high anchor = 6.35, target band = 7.42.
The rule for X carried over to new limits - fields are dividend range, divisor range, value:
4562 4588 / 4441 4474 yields 1.50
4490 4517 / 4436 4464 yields 1.40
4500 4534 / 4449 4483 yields 1.43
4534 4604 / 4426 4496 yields 1.36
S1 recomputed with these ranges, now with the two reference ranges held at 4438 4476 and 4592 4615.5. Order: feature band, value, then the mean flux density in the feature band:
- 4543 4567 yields -3.6 Angstrom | 6.28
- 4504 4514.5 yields -1.5 Angstrom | 5.87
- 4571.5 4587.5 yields -3.7 Angstrom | 6.96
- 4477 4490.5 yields -2.6 Angstrom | 5.93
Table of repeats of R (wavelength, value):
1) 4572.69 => 5.32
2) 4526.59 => 6.31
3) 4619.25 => 3.6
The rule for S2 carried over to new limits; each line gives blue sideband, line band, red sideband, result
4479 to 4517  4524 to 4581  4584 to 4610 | -0.8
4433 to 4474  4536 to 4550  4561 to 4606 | -4.8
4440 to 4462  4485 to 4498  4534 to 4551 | -1.1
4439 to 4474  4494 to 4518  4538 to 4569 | -3.6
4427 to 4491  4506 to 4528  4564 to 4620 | -4.2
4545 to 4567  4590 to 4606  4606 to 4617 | -3.7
